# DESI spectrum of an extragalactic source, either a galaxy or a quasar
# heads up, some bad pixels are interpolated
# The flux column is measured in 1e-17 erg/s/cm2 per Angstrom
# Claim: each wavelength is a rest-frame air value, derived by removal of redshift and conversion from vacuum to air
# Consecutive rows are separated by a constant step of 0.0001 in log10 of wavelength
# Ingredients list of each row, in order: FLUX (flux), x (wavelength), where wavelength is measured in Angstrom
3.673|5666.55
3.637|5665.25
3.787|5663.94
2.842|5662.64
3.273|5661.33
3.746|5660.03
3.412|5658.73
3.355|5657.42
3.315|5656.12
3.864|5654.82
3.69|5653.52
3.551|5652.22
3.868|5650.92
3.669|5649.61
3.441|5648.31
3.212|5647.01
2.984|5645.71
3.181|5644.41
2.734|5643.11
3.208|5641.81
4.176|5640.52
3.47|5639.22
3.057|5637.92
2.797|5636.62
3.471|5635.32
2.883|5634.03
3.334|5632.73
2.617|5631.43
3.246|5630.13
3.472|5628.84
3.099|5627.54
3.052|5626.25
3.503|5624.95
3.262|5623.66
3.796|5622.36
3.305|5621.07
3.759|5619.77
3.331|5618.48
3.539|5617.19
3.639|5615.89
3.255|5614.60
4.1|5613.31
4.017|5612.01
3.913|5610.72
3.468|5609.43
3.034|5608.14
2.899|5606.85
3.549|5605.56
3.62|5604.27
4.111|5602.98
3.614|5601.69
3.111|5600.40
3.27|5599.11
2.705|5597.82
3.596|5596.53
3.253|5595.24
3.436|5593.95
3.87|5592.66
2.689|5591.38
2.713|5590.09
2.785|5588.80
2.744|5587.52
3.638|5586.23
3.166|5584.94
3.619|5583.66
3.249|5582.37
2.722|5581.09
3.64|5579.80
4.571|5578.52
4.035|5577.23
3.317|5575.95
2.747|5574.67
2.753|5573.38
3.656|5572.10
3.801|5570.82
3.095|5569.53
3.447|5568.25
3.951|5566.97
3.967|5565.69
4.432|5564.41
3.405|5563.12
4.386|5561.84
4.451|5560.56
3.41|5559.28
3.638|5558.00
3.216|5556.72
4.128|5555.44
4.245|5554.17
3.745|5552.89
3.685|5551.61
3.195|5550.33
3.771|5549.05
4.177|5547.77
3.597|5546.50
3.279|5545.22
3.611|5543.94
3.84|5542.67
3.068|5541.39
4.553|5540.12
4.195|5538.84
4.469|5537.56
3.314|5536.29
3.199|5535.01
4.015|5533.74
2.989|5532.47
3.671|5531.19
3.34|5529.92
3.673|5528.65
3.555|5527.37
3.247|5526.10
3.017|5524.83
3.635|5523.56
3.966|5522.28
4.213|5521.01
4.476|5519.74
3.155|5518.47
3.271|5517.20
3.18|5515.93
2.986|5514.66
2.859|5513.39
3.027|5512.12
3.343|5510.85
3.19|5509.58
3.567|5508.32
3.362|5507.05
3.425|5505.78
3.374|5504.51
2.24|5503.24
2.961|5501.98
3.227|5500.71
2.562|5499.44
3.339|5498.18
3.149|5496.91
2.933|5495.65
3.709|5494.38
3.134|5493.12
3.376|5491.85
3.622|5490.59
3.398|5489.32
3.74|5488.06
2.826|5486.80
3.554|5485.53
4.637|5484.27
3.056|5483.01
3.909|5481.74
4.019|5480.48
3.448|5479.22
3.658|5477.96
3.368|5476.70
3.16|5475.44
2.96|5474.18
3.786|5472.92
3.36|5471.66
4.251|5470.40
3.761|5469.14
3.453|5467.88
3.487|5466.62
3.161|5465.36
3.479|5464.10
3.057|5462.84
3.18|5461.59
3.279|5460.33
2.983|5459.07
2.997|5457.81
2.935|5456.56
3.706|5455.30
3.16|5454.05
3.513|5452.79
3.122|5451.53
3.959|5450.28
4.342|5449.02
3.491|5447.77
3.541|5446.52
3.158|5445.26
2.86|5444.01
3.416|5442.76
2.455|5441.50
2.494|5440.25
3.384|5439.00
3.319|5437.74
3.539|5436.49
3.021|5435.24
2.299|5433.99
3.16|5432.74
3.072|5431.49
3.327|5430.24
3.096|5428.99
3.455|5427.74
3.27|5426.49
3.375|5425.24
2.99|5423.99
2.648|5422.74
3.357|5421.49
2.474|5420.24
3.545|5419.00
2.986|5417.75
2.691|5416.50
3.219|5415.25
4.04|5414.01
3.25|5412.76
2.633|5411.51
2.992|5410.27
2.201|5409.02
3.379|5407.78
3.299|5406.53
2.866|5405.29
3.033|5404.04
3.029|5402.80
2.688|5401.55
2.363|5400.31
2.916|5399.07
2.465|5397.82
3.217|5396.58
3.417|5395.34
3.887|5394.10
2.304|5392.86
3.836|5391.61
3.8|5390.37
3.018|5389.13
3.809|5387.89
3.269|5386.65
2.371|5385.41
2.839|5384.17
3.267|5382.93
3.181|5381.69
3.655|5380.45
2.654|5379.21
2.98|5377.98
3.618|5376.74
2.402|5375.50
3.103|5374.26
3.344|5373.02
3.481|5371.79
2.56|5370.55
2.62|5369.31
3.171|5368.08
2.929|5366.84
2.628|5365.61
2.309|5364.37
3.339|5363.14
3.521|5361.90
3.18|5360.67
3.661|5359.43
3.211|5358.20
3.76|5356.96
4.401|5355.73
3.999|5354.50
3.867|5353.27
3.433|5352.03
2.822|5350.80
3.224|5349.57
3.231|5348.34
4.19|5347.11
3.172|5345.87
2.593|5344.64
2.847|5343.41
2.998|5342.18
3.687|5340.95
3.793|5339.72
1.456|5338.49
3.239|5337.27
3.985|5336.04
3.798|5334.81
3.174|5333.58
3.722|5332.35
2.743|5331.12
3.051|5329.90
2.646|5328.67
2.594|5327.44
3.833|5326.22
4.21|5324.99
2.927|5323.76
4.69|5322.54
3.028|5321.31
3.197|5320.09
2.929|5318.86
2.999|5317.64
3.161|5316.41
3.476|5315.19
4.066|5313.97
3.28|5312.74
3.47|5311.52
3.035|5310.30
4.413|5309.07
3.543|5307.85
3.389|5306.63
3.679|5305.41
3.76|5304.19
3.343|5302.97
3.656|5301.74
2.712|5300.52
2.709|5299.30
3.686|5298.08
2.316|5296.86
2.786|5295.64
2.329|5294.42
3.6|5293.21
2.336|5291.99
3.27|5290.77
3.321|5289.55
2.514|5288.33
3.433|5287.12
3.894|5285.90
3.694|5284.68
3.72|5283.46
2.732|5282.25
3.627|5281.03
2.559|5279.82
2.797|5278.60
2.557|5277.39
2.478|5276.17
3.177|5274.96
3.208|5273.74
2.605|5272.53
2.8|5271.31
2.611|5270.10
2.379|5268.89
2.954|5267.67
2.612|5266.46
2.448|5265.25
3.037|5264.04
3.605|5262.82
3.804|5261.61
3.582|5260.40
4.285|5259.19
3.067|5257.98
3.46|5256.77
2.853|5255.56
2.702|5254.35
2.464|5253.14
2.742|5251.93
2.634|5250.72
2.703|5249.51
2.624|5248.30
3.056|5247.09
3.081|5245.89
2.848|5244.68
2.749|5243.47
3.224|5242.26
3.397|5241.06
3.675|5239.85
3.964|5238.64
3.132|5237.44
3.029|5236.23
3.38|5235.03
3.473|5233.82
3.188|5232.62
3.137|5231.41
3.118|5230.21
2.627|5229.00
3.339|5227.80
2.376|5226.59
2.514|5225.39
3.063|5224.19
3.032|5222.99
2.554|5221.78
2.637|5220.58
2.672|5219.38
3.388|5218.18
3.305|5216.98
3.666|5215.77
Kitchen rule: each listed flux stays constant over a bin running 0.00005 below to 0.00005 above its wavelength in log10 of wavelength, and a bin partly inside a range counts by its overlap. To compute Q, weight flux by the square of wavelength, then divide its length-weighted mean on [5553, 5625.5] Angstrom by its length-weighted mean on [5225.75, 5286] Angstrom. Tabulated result 1.3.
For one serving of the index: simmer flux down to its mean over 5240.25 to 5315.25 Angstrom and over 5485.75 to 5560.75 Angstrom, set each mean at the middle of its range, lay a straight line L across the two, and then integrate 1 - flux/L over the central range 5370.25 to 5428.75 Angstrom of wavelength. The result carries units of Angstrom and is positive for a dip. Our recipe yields 3.6 Angstrom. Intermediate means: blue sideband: 3.11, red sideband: 3.48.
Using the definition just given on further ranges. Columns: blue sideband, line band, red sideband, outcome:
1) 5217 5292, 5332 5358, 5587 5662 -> -2.3 Angstrom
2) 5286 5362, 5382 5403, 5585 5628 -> 1.5 Angstrom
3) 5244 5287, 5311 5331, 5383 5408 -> -1.9 Angstrom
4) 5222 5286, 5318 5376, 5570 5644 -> -2.3 Angstrom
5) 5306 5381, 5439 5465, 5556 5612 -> 0.8 Angstrom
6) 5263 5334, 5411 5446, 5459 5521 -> 2.2 Angstrom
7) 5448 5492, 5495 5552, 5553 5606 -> 0.8 Angstrom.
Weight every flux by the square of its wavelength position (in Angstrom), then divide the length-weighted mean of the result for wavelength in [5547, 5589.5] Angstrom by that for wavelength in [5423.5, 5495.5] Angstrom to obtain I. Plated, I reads 1.1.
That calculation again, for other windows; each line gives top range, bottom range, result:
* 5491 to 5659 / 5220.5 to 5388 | 1.21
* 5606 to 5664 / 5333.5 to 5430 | 1.18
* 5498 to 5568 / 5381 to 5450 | 1.19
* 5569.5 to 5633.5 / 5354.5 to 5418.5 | 1.17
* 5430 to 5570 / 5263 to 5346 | 1.18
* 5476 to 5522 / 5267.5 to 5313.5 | 1.17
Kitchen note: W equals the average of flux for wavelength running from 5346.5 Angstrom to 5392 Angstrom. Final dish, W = 3.26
